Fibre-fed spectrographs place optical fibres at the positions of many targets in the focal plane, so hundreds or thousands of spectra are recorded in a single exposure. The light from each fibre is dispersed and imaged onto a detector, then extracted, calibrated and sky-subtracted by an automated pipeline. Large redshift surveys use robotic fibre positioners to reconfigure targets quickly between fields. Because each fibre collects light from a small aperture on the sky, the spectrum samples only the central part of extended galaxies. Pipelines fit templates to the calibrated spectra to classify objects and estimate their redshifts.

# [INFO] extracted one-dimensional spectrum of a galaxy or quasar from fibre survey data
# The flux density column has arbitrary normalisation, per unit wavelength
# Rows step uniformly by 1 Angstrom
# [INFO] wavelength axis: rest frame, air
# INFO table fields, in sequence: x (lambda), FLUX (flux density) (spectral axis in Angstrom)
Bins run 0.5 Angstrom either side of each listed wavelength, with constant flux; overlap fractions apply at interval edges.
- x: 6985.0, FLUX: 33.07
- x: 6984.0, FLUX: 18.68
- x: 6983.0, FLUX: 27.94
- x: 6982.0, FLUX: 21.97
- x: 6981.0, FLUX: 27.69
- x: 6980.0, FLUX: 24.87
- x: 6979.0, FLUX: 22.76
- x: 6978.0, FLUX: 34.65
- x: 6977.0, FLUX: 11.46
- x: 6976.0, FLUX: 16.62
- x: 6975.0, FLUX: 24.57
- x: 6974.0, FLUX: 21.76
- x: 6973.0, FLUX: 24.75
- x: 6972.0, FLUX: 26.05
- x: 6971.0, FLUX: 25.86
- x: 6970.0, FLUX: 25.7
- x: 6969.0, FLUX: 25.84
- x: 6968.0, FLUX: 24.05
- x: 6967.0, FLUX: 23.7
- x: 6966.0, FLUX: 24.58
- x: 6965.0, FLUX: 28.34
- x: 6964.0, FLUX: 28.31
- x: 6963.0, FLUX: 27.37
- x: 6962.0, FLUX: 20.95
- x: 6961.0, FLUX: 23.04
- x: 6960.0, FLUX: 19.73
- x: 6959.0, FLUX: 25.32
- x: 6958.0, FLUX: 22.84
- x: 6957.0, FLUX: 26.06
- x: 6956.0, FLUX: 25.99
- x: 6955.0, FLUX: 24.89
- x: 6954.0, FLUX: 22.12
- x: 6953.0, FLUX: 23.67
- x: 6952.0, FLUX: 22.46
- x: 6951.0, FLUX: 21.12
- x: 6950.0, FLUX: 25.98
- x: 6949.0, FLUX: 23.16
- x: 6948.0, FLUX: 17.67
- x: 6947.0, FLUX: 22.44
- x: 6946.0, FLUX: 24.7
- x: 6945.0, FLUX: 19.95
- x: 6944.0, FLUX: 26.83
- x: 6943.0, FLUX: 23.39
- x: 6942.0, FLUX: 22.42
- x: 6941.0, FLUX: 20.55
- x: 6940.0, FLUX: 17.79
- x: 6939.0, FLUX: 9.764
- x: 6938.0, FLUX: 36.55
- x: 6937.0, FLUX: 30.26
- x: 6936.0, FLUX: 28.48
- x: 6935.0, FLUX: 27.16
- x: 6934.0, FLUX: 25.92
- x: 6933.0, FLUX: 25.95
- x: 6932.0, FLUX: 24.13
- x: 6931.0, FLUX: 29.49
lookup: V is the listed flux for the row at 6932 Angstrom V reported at 24.13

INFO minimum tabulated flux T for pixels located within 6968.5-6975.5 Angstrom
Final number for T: 21.76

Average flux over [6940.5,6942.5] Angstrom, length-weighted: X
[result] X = 21.5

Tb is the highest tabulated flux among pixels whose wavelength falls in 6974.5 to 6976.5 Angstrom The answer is 24.57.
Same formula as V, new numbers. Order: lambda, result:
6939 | 9.764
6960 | 19.73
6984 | 18.68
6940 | 17.79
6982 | 21.97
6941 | 20.55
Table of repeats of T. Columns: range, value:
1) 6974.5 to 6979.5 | 11.46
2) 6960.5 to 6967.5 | 20.95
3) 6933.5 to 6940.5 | 9.764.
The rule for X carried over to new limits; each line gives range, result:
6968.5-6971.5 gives 25.8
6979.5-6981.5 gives 26.3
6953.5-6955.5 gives 23.5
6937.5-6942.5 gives 21.4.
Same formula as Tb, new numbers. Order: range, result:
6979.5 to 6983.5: 27.94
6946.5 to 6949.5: 23.16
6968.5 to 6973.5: 26.05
